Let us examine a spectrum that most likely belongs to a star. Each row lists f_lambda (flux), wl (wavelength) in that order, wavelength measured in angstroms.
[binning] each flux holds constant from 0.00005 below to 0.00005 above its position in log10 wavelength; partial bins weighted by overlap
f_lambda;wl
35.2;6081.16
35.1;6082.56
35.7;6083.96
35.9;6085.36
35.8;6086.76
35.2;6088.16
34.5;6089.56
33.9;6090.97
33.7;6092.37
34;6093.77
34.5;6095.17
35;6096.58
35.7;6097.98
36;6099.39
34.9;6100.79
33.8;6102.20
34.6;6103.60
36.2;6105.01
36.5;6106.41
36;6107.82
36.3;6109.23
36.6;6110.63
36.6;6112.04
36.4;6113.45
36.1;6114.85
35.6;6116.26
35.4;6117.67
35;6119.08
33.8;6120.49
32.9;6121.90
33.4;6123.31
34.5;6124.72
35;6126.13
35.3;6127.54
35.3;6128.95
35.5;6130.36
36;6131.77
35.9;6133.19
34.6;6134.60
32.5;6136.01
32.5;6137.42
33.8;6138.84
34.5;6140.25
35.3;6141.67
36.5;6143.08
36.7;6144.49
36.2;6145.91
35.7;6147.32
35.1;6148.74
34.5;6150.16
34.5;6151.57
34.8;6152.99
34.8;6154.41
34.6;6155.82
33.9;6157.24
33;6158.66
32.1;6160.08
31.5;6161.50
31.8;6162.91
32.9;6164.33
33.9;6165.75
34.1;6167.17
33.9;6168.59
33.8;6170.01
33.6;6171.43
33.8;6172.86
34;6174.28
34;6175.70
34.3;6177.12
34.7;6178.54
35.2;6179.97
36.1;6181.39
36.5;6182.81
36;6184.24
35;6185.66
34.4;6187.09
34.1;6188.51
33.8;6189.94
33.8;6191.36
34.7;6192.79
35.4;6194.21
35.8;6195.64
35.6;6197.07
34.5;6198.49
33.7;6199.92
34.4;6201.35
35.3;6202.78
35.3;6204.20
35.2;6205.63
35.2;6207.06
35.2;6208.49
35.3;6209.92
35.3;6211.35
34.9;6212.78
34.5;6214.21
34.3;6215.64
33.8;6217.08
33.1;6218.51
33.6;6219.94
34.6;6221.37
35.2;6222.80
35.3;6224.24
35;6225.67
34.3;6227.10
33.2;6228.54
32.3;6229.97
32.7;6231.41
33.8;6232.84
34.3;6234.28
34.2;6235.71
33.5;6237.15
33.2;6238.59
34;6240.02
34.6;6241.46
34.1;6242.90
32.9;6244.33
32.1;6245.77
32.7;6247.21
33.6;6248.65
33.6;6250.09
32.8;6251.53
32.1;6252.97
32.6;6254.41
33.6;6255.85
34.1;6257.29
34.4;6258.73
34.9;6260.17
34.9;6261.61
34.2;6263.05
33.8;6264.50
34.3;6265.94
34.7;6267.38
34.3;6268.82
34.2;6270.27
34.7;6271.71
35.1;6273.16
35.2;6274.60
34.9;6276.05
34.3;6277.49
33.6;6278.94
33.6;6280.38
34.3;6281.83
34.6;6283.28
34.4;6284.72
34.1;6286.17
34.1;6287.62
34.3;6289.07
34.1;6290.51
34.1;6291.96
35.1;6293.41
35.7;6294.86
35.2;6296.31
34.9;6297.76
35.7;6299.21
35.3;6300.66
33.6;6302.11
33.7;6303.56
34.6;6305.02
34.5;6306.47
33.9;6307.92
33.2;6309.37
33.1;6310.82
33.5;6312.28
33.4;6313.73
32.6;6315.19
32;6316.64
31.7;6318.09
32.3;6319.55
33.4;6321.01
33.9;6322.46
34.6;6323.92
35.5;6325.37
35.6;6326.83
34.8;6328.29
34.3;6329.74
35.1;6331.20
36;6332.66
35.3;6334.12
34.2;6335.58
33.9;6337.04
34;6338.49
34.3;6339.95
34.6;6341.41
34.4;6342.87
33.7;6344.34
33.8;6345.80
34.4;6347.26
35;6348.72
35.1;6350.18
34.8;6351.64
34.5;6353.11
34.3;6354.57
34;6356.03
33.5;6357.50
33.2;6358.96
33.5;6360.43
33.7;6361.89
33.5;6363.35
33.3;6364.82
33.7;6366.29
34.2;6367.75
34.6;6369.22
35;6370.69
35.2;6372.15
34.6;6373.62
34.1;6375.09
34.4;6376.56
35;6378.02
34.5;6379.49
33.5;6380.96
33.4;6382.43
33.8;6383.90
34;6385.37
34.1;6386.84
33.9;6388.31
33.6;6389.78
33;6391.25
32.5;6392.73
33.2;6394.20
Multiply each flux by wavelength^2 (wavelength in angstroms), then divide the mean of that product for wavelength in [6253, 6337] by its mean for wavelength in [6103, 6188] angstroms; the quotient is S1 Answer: 1.03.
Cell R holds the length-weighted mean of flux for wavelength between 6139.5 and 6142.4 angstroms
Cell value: 34.9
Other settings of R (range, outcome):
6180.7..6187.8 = 35.6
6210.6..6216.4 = 34.7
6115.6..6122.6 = 34.5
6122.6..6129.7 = 34.7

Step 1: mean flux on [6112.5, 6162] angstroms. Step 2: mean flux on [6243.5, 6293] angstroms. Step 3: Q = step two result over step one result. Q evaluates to 1.0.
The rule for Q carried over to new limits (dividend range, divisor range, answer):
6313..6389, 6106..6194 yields 0.98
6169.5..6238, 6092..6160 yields 0.99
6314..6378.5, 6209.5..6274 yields 1.01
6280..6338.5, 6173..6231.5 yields 0.99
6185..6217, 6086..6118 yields 0.98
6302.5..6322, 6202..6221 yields 0.96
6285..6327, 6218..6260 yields 1.01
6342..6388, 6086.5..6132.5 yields 0.97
